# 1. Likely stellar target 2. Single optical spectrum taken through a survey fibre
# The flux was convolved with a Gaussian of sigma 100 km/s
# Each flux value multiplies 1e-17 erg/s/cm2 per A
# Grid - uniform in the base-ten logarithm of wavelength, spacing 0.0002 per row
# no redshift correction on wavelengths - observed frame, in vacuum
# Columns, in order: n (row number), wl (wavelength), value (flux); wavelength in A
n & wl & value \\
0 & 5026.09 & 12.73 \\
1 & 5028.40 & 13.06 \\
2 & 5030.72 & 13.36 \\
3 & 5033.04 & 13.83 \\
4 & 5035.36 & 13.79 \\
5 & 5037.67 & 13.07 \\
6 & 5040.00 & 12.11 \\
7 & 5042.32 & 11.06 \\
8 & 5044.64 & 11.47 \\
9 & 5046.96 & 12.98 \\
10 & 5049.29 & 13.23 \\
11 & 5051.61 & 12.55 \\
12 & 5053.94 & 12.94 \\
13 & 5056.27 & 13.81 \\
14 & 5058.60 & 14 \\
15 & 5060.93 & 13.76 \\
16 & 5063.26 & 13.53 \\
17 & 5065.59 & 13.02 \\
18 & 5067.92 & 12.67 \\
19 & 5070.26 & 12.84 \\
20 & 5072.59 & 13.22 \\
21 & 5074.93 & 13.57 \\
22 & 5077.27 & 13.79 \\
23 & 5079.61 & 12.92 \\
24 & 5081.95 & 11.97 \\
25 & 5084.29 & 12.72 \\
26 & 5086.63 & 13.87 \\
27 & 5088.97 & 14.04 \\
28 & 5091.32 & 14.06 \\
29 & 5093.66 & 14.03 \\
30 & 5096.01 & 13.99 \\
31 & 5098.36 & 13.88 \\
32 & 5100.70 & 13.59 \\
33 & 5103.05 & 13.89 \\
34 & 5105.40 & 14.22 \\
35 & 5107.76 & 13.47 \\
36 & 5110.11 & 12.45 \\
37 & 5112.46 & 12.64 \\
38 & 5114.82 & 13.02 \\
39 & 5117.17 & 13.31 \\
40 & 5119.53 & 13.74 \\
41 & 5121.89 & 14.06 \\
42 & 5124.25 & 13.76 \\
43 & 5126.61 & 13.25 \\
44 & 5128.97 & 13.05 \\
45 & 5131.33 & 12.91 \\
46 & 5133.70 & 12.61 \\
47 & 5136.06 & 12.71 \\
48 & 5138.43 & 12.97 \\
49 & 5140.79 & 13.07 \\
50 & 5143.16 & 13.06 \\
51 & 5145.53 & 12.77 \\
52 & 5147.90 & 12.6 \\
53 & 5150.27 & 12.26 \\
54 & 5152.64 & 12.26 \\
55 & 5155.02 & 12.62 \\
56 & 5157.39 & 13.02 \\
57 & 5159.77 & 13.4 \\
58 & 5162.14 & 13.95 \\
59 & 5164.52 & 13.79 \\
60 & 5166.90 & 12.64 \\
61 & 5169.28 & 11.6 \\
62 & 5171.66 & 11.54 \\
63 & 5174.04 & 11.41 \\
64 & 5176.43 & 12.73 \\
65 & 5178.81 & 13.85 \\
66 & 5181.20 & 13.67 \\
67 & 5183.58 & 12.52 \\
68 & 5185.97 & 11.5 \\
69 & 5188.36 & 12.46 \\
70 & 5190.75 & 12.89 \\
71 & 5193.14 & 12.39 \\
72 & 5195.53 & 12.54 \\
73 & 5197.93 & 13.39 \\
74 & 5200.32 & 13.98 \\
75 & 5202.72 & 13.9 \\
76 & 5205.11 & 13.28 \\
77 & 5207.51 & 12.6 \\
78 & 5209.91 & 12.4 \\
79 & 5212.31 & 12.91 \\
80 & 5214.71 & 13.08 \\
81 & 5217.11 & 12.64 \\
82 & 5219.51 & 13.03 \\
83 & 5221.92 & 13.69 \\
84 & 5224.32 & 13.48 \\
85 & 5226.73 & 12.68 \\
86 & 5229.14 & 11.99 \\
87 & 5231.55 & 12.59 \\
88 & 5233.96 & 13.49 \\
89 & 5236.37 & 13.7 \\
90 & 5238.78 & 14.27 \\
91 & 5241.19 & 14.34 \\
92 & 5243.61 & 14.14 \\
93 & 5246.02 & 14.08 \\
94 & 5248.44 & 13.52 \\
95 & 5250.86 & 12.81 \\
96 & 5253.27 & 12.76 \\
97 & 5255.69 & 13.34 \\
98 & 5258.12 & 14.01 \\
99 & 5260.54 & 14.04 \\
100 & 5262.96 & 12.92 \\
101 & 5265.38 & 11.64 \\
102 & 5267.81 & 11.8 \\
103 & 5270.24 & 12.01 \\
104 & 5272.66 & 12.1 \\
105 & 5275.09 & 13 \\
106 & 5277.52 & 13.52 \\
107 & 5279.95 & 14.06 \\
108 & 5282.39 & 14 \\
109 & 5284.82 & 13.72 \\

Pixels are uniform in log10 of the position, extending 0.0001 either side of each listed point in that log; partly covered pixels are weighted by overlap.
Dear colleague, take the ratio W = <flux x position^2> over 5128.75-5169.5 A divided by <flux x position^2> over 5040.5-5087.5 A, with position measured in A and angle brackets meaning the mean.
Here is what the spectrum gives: 1.03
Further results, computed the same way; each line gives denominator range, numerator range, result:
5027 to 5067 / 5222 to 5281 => 1.10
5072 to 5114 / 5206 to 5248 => 1.04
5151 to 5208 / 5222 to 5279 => 1.05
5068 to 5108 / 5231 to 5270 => 1.05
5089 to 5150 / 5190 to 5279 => 1.03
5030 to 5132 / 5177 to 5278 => 1.04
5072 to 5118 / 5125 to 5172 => 0.98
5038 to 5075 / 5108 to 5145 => 1.04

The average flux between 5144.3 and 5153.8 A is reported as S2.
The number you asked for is 12.5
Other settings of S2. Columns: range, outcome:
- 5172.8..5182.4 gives 12.9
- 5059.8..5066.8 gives 13.4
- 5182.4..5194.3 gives 12.3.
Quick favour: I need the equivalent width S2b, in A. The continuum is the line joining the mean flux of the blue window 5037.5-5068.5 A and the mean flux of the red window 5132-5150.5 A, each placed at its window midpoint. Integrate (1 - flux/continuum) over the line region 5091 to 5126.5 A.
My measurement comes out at -2.1 A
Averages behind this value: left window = 12.9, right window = 12.8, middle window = 13.6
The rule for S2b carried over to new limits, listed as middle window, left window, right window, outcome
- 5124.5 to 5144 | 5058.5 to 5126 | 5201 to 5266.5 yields 0.6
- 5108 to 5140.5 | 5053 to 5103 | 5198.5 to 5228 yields 0.5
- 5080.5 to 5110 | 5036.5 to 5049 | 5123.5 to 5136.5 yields -2.0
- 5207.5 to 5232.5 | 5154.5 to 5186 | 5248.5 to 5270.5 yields 0.0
